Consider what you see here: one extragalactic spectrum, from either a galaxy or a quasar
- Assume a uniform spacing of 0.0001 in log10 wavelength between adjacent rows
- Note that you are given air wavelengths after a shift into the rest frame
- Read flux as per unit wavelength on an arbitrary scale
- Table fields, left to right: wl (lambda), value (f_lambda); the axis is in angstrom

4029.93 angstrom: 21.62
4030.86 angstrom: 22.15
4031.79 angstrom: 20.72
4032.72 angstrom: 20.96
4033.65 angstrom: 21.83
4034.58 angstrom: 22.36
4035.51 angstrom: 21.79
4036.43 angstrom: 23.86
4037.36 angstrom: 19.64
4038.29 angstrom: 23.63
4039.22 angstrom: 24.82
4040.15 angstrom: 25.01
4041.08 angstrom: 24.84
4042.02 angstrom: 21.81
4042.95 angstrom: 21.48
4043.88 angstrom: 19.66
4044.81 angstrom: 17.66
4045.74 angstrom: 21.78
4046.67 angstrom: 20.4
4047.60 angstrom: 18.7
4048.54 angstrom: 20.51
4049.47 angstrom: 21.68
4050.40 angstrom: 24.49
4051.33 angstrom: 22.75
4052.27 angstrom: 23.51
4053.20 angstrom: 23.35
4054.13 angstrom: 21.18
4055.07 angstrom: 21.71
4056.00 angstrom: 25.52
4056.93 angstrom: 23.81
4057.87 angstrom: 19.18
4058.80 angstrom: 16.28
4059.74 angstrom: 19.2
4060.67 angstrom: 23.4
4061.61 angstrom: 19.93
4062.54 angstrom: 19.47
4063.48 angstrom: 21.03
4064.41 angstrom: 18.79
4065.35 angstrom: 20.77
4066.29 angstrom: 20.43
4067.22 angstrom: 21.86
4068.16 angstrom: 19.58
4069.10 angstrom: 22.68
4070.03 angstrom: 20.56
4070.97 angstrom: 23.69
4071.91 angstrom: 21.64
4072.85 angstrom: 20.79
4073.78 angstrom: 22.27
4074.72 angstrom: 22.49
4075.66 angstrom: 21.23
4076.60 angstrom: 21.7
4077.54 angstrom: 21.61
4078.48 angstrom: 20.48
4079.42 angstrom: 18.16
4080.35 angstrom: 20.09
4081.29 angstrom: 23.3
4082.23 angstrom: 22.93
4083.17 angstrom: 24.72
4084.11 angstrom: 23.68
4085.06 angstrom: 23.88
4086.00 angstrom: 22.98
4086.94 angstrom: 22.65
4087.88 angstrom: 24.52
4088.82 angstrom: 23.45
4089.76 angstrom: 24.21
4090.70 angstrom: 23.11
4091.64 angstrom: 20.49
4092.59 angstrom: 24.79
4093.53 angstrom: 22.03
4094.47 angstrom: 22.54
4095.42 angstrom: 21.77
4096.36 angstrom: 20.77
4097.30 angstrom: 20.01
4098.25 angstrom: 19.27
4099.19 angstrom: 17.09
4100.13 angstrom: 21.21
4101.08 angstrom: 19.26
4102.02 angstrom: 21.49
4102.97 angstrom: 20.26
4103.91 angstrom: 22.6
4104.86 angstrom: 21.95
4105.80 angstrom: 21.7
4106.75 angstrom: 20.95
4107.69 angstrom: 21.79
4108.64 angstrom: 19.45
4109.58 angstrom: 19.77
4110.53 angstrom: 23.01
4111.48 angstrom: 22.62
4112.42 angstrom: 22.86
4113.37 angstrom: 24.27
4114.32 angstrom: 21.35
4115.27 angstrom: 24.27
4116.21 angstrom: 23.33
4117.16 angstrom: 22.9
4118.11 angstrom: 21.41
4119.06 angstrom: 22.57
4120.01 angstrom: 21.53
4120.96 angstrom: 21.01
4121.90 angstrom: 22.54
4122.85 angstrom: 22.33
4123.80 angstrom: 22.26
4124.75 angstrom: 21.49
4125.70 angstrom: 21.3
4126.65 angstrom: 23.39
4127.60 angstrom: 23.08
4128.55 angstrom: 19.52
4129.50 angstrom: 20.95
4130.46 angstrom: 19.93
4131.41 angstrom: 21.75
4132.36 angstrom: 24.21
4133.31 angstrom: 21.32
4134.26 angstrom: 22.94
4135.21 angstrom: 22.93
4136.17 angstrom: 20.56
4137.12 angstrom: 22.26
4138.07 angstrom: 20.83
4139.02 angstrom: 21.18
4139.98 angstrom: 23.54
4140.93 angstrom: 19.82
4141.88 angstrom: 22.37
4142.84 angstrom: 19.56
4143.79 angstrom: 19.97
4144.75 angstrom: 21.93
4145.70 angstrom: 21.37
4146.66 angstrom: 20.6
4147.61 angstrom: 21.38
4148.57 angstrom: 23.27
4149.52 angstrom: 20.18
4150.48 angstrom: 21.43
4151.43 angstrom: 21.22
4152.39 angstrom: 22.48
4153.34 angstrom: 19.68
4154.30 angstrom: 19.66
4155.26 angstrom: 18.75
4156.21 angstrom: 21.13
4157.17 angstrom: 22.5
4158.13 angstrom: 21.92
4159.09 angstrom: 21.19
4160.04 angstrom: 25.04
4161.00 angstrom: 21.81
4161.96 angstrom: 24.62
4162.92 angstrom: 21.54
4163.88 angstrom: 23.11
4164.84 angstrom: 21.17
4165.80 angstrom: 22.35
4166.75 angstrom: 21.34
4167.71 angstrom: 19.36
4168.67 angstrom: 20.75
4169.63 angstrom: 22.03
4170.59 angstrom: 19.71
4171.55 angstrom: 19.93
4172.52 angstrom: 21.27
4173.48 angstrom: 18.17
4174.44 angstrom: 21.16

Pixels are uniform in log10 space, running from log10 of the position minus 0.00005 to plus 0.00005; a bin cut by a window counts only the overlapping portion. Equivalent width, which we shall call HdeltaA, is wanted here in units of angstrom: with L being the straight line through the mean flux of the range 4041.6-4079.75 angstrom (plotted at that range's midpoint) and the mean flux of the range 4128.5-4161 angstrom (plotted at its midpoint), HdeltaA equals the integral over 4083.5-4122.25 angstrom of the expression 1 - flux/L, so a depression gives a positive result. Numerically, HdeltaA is -1.3 angstrom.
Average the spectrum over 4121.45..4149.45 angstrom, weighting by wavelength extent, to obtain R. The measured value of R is 21.6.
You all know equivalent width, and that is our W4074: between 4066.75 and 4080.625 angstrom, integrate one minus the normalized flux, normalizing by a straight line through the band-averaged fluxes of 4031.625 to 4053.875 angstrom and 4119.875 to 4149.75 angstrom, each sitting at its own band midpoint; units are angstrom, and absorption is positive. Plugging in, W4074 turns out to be 0.37 angstrom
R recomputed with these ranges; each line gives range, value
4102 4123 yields 22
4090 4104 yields 21.1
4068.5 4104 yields 21.8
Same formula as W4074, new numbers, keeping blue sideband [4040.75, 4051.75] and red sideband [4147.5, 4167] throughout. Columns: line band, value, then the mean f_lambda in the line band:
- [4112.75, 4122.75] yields -0.45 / 22.5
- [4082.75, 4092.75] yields -0.94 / 23.4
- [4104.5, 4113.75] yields -0.12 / 21.8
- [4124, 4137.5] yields -0.14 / 21.8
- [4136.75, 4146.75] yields 0.19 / 21.2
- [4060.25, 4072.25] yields 0.17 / 21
